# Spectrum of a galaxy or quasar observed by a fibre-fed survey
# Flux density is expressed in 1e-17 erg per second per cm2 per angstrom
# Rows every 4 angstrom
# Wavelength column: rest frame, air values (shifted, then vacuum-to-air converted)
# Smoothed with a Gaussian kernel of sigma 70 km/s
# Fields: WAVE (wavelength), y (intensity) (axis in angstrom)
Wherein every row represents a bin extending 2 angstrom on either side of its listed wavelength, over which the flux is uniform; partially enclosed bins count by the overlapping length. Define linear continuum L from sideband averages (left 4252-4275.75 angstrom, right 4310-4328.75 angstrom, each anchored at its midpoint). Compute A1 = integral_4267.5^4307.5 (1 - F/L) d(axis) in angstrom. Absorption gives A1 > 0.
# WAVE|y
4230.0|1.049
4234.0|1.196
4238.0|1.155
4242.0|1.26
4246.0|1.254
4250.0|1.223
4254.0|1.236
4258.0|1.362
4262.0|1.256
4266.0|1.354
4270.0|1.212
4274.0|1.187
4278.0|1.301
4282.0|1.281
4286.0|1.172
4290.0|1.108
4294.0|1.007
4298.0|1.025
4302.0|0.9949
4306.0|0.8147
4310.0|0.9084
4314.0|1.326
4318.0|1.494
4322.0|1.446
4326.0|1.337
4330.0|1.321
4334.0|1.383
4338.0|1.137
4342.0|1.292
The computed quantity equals 5.6 angstrom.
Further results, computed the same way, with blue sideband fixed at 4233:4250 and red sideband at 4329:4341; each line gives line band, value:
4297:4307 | 2.4 angstrom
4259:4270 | -0.5 angstrom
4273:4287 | 0.0 angstrom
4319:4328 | -0.9 angstrom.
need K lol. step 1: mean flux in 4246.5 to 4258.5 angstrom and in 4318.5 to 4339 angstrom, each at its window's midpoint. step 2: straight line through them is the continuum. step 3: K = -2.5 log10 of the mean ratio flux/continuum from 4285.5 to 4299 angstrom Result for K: 0.214 mag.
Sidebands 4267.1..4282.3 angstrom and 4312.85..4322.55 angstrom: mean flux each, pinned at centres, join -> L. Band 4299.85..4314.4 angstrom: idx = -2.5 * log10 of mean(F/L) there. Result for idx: 0.38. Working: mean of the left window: 1.25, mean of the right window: 1.43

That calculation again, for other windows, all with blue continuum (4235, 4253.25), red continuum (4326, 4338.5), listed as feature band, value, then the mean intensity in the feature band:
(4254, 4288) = -0.014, 1.26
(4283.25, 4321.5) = 0.152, 1.11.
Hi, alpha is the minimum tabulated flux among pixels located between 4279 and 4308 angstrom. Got 0.8147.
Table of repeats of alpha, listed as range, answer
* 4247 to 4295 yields 1.007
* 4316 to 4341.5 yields 1.137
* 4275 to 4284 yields 1.281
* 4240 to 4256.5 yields 1.223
